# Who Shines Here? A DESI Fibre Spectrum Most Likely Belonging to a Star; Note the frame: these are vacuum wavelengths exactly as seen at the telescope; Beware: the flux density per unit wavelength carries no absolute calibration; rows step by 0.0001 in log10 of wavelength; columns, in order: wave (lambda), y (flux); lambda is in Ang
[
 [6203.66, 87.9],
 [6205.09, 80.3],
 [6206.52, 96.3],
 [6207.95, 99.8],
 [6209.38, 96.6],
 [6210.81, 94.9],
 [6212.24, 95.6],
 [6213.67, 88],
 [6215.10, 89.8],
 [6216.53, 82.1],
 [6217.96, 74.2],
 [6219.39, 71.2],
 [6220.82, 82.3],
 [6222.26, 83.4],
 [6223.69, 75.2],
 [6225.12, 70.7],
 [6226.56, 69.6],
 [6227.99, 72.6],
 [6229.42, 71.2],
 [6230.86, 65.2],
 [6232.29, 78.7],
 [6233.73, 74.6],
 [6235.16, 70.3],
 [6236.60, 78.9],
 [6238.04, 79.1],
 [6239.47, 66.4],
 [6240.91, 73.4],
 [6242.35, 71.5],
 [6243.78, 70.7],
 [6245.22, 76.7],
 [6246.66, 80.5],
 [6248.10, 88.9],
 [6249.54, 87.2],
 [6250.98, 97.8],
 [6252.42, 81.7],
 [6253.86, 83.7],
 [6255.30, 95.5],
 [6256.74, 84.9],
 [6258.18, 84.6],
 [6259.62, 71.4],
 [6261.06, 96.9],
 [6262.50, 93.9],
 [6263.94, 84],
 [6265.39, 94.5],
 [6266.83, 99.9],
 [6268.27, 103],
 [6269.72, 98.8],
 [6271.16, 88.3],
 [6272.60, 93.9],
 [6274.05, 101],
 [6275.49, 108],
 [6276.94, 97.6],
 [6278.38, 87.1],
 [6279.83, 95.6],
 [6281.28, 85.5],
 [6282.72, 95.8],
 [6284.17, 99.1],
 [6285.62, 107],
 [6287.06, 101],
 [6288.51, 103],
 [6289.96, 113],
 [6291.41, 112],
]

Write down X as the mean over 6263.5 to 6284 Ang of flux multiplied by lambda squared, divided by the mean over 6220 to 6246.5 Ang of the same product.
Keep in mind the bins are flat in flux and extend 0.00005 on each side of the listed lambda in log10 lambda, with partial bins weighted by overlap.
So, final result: 1.31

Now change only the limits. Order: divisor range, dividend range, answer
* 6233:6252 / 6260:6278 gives 1.24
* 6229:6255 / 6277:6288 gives 1.25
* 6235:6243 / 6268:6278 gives 1.35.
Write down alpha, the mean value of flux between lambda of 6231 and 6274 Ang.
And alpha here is 84.5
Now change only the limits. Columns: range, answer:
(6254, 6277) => 93.2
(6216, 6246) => 74.2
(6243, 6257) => 84.7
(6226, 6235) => 72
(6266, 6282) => 96.2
